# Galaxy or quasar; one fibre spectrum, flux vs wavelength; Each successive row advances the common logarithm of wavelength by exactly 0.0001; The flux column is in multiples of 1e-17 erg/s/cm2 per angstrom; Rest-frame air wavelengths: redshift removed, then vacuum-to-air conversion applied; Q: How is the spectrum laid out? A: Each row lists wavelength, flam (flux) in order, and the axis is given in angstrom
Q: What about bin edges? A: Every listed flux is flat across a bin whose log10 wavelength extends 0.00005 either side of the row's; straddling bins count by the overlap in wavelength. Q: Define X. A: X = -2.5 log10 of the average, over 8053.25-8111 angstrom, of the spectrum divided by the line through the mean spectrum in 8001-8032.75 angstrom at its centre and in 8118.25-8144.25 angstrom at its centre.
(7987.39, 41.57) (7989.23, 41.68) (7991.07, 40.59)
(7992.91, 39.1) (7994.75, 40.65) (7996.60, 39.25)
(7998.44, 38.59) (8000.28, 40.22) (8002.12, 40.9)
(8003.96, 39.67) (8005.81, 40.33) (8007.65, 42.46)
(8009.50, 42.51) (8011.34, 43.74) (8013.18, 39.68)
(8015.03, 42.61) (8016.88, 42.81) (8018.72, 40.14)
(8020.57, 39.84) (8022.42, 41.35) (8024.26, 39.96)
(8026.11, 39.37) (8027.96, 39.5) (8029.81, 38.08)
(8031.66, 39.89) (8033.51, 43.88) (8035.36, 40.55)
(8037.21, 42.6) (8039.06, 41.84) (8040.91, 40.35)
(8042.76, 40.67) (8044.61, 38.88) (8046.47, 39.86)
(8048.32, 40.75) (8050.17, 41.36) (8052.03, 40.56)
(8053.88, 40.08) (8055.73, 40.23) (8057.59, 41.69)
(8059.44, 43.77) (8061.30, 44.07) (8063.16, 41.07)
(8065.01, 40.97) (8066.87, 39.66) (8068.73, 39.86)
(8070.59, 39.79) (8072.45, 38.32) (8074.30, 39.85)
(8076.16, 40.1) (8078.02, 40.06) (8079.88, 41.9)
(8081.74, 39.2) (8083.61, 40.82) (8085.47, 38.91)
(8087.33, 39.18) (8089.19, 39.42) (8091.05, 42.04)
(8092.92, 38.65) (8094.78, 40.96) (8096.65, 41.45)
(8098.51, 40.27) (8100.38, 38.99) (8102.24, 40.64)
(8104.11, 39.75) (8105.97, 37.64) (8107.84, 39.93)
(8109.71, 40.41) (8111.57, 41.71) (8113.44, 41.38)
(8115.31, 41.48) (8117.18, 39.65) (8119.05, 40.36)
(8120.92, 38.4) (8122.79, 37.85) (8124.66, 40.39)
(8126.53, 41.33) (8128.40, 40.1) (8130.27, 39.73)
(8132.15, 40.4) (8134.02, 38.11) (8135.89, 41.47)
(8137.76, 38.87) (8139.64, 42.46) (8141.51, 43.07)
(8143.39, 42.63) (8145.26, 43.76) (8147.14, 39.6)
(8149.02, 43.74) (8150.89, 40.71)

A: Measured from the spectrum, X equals 0.01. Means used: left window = 40.8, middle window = 40.3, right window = 40.4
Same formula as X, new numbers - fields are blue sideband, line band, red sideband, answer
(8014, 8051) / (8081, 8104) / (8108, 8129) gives 0.010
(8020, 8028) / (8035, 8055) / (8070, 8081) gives -0.017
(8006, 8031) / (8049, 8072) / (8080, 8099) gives -0.015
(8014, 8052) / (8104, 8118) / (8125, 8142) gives 0.008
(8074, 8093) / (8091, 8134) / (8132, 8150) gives 0.019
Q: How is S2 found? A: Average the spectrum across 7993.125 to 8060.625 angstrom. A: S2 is 40.8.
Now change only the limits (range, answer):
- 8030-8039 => 41.4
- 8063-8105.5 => 40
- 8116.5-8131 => 39.7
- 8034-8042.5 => 41.4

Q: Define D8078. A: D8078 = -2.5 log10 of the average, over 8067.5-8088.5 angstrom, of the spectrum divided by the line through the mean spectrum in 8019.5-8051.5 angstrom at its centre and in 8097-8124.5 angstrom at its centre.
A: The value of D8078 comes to 0.01 mag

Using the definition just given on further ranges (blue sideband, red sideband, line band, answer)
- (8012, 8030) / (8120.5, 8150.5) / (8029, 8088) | 0.00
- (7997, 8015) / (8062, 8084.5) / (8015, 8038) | 0.00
